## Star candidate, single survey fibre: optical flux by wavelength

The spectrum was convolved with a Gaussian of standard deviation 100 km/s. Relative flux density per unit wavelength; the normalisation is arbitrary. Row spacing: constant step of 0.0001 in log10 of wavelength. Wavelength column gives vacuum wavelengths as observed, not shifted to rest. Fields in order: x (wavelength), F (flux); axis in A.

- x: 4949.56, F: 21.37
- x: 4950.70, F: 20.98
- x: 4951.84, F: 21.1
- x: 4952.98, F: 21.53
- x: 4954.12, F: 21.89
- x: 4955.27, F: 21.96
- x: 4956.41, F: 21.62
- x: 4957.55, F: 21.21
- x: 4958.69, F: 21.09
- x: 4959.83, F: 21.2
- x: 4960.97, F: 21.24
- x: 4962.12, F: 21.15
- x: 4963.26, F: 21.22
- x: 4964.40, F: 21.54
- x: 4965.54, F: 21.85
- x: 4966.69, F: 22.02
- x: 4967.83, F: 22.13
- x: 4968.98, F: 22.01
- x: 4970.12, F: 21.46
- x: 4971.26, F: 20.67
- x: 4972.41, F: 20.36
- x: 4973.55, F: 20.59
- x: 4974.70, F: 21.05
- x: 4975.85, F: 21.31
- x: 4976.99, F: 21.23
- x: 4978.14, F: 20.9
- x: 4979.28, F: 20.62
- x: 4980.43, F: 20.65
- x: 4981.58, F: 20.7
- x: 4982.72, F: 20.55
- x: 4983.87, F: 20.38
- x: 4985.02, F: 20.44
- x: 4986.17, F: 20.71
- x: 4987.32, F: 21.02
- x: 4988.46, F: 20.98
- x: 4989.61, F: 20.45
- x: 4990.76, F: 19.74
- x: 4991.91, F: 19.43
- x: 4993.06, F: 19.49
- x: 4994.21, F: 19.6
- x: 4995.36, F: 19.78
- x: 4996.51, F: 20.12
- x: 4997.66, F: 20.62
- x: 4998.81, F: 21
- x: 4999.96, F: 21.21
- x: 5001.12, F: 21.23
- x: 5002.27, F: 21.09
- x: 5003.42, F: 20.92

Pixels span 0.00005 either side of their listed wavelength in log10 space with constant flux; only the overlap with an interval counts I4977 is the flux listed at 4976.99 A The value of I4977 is 21.23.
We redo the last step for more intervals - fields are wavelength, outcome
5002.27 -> 21.09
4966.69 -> 22.02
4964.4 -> 21.54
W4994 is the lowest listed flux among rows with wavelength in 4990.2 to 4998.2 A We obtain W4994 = 19.43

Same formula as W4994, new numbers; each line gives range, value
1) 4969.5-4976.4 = 20.36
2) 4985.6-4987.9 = 20.71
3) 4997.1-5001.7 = 20.62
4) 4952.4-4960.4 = 21.09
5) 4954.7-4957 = 21.62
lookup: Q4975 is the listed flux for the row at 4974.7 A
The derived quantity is 21.05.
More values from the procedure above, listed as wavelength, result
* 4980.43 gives 20.65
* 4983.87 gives 20.38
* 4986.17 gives 20.71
